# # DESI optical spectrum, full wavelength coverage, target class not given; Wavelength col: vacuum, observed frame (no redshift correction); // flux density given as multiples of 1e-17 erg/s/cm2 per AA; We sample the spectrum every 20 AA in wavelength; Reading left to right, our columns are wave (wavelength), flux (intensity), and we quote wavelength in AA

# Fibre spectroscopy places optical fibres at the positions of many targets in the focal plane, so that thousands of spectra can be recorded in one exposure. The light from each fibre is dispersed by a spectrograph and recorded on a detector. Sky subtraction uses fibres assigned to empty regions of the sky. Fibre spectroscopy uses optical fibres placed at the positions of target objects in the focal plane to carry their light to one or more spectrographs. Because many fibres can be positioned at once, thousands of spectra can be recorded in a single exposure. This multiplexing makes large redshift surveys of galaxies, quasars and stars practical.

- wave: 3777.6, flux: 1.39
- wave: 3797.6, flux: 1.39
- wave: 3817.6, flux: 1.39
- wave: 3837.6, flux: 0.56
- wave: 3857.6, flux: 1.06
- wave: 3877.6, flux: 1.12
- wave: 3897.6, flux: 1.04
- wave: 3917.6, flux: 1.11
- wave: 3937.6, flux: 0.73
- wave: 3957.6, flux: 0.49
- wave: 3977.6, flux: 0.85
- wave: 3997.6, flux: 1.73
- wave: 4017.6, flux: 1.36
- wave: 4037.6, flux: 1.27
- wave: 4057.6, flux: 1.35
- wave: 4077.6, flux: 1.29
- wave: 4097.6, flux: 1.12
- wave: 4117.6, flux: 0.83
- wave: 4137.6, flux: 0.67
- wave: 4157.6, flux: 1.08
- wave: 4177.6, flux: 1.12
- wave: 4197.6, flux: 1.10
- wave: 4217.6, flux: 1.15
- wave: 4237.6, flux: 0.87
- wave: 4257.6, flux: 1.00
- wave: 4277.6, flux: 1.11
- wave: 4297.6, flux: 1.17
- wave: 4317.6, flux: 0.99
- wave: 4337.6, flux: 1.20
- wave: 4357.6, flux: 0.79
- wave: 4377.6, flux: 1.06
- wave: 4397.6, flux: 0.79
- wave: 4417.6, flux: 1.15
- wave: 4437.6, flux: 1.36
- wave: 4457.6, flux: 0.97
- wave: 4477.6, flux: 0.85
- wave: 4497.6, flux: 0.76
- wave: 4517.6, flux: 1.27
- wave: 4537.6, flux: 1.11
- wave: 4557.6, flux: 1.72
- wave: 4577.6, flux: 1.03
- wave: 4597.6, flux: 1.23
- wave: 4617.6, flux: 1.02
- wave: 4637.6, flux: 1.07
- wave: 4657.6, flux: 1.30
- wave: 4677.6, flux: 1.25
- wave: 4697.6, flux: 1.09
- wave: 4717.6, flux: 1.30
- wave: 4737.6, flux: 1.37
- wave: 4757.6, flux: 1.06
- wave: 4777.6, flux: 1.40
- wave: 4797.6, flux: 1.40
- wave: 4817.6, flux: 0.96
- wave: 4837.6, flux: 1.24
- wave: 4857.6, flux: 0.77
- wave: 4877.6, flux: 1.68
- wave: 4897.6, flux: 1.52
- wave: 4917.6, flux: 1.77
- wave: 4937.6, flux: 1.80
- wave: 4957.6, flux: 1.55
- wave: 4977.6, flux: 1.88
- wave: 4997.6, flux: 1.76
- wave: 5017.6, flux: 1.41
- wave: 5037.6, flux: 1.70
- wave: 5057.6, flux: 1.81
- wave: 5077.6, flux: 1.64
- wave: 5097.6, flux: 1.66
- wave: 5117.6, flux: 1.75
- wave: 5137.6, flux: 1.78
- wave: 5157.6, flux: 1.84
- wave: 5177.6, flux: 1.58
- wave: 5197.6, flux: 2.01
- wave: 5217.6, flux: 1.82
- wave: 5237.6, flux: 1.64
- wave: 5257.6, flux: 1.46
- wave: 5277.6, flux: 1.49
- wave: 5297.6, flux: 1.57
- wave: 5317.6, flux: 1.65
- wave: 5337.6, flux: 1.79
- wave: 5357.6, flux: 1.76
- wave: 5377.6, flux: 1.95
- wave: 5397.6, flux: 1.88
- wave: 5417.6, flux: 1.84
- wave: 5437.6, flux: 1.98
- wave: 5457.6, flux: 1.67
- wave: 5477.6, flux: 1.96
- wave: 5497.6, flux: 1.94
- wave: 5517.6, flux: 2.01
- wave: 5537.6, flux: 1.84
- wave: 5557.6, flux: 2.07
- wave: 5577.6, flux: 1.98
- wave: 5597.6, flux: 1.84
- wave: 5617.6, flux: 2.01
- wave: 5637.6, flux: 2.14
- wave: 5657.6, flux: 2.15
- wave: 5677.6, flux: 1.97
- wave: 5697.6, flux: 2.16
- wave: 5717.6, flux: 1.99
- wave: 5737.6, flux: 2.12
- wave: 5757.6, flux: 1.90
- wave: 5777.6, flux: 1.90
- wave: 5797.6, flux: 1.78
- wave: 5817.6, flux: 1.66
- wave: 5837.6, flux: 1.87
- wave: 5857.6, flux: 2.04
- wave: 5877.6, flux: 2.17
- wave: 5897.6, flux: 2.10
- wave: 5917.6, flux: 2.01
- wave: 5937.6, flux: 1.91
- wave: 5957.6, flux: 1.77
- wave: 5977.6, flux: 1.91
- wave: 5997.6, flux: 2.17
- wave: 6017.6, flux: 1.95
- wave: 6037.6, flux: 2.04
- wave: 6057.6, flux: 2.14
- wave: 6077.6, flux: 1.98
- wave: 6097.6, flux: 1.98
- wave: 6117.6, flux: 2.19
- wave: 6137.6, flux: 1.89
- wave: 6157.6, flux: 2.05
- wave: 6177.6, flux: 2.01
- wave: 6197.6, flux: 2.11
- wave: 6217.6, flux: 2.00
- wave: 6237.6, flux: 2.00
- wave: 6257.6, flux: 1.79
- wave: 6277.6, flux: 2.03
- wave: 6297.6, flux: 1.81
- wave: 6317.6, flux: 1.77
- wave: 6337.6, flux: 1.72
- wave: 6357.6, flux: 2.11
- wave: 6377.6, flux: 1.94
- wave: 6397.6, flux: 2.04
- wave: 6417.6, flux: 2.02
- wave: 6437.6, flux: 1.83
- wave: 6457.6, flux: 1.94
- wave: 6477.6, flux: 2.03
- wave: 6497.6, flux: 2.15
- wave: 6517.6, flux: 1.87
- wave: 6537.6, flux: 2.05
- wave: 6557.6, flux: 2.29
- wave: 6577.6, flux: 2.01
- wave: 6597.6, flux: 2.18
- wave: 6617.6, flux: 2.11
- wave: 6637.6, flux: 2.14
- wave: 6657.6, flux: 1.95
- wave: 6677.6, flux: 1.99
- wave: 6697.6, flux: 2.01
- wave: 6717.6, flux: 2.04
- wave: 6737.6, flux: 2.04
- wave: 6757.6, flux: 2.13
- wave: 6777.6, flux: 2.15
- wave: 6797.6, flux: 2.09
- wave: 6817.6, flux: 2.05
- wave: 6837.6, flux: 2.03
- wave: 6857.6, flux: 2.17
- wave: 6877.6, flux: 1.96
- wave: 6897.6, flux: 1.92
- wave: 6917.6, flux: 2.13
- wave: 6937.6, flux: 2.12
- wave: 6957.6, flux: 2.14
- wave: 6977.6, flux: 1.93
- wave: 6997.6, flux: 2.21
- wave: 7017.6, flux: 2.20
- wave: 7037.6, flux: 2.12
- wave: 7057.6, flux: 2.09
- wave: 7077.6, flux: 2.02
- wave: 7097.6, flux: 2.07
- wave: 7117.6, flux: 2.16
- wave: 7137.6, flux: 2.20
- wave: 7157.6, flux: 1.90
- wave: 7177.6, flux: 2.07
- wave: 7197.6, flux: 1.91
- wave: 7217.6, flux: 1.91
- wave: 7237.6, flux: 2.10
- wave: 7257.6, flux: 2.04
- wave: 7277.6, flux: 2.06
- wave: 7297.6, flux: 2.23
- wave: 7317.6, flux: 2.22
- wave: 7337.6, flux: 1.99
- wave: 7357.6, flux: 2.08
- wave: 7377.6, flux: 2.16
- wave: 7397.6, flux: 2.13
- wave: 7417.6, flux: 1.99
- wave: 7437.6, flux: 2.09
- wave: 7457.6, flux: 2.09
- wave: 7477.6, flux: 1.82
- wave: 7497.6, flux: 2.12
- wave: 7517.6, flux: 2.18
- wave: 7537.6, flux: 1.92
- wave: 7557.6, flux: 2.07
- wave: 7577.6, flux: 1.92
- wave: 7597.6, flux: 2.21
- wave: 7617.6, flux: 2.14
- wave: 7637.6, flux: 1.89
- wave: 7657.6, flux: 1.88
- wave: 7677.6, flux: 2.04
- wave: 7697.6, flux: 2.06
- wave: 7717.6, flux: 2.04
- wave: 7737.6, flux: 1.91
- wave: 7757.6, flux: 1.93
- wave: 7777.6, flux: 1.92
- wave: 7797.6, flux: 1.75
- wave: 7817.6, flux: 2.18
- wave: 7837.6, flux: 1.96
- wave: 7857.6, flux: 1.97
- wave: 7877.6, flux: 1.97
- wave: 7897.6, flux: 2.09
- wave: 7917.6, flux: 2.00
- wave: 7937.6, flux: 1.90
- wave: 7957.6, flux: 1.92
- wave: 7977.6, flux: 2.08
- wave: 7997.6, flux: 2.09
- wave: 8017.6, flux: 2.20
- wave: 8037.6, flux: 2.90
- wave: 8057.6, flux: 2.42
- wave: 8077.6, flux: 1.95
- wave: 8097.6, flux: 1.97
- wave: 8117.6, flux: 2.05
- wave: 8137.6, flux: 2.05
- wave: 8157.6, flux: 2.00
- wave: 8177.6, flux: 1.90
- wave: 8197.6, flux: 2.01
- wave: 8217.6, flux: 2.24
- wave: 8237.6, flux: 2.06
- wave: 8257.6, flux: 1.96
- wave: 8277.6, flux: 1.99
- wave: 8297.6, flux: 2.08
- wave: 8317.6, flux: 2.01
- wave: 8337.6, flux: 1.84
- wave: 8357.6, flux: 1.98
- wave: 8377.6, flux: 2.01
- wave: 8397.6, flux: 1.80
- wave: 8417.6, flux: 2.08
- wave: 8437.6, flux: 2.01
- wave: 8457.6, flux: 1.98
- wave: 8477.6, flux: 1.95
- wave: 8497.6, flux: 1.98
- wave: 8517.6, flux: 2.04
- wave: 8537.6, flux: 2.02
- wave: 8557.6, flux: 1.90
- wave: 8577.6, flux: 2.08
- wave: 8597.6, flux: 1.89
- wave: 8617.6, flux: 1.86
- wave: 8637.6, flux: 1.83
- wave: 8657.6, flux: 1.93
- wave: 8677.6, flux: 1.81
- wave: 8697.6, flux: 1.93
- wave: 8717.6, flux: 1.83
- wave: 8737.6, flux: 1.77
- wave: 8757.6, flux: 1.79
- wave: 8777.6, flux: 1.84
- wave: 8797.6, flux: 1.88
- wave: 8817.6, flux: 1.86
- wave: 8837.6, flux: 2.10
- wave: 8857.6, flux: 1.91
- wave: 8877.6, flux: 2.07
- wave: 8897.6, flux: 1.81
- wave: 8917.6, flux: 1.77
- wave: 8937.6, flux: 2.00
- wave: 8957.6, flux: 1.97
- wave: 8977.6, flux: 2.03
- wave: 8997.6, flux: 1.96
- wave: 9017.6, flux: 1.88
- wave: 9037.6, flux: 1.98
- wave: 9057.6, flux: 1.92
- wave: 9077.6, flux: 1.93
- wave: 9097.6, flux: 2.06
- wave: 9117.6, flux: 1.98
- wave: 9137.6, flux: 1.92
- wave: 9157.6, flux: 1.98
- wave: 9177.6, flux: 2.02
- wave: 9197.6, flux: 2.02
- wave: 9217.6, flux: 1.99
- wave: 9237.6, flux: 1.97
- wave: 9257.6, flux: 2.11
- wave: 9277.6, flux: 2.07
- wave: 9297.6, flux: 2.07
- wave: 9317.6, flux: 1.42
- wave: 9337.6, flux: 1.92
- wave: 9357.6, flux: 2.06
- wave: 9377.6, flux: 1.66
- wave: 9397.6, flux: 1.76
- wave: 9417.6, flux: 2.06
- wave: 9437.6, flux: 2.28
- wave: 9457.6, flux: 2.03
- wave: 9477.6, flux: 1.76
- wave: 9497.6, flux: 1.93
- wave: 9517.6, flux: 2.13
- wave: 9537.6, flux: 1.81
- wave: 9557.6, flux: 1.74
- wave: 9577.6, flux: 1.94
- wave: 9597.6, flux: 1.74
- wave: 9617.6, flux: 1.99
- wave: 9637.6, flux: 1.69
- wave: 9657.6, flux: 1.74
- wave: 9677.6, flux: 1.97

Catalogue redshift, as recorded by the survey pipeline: 0.22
